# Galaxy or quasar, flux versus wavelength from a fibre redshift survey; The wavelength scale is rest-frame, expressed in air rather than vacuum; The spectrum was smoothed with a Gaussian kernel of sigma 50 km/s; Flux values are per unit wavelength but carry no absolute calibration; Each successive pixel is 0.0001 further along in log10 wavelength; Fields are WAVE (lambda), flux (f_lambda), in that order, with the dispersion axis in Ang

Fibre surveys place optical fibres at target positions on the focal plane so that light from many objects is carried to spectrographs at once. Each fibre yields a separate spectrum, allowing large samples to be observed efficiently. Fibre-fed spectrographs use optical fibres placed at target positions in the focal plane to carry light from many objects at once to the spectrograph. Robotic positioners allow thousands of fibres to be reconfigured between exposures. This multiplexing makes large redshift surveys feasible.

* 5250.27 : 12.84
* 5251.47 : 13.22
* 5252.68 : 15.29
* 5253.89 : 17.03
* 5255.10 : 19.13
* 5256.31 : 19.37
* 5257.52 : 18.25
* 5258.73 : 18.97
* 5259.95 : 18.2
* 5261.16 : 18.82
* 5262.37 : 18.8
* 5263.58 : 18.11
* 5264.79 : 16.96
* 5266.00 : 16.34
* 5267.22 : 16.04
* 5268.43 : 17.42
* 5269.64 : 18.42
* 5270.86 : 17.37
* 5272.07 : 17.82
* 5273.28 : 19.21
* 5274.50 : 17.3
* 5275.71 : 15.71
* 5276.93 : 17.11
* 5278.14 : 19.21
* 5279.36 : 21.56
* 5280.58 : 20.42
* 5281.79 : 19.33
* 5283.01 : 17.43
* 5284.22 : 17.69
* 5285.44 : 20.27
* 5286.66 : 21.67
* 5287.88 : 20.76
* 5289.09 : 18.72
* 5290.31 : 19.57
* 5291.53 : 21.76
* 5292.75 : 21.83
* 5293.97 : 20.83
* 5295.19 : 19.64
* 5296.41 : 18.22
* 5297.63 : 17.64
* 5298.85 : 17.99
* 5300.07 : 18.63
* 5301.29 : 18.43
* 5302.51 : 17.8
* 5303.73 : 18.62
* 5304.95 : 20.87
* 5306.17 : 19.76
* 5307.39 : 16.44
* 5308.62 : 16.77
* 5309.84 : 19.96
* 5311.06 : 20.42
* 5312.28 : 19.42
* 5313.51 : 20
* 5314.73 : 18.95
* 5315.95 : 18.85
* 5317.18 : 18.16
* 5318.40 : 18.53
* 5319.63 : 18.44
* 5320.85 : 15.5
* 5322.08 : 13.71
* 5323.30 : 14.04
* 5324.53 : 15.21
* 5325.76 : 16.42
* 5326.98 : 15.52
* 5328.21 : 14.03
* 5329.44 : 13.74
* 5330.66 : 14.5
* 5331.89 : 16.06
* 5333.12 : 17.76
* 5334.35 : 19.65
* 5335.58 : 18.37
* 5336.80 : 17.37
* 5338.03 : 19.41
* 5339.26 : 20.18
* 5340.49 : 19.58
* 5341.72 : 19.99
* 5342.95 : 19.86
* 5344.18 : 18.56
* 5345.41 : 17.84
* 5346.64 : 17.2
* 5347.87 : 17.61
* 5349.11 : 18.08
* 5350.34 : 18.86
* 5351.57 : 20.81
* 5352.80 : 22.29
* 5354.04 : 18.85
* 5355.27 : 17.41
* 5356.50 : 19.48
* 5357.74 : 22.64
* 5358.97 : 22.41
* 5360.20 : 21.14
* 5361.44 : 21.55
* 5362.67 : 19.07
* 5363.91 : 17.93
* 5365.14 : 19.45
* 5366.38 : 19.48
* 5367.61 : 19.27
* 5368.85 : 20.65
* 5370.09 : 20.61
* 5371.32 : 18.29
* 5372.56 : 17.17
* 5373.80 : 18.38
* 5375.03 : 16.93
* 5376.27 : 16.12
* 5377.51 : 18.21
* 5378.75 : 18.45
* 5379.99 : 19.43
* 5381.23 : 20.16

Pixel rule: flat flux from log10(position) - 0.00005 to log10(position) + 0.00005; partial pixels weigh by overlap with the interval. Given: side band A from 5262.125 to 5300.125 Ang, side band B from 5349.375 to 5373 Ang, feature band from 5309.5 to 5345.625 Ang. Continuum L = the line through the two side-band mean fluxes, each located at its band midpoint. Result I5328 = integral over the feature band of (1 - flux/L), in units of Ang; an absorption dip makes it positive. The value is 3.2 Ang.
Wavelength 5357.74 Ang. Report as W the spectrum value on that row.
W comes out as 22.64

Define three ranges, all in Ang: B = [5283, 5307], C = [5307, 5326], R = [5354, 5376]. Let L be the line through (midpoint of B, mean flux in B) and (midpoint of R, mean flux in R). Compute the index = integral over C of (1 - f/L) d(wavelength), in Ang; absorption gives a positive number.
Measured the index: 1.8 Ang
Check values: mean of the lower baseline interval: 19.4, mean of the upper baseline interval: 19.5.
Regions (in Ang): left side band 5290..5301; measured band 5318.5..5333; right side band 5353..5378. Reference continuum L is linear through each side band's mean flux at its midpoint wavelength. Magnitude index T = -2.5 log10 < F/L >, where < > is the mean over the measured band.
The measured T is 0.25 mag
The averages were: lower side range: 19.5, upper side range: 19.3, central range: 15.4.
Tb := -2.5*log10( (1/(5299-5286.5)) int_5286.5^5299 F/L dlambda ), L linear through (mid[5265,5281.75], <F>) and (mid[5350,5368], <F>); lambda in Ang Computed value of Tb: -0.079 mag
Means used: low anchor 18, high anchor 20.1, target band 19.9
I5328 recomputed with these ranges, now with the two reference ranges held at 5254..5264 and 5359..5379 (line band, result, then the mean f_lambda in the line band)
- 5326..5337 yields 1.5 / 16.3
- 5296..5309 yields 0.3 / 18.3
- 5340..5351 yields 0.2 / 18.6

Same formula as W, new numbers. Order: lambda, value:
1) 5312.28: 19.42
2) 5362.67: 19.07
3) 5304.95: 20.87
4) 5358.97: 22.41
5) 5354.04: 18.85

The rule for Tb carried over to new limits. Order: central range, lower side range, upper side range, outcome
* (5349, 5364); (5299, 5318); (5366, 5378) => -0.09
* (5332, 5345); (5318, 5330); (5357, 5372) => -0.11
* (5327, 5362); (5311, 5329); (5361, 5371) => -0.01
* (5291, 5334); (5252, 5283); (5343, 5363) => 0.06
